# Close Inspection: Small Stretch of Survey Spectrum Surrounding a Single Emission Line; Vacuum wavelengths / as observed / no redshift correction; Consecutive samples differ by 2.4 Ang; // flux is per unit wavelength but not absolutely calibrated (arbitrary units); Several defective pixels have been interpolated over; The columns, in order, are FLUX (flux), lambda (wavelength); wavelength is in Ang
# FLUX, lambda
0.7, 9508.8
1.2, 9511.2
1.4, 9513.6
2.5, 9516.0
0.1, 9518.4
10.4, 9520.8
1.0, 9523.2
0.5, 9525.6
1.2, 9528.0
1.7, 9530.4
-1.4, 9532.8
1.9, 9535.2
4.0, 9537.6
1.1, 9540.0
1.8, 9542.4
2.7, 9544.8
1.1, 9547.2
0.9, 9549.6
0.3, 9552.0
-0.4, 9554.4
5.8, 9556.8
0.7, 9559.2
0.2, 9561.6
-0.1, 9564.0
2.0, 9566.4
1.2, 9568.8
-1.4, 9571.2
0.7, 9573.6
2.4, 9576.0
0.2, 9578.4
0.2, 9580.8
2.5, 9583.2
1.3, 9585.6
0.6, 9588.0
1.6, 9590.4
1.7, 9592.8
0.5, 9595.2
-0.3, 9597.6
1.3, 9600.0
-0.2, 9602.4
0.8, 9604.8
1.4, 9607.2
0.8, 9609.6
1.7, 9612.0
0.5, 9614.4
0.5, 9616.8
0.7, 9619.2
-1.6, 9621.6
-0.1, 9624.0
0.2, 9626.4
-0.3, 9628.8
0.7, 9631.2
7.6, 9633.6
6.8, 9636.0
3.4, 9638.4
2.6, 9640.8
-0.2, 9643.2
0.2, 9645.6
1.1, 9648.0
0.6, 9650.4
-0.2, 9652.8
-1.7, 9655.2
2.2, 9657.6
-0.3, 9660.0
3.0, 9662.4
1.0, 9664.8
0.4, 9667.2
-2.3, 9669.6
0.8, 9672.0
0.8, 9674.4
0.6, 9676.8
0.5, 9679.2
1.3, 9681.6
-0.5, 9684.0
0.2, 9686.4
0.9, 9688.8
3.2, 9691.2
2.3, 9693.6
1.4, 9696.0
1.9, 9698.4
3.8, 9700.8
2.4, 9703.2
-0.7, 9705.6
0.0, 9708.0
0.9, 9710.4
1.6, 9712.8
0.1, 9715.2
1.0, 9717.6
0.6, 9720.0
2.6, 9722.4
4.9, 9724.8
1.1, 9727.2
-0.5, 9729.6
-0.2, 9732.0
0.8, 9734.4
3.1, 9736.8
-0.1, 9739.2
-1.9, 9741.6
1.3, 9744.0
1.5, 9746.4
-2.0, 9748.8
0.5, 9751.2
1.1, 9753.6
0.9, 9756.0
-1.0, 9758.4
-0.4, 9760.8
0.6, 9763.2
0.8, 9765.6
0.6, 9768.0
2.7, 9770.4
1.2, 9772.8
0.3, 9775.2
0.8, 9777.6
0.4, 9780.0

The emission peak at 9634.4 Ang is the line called H-beta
